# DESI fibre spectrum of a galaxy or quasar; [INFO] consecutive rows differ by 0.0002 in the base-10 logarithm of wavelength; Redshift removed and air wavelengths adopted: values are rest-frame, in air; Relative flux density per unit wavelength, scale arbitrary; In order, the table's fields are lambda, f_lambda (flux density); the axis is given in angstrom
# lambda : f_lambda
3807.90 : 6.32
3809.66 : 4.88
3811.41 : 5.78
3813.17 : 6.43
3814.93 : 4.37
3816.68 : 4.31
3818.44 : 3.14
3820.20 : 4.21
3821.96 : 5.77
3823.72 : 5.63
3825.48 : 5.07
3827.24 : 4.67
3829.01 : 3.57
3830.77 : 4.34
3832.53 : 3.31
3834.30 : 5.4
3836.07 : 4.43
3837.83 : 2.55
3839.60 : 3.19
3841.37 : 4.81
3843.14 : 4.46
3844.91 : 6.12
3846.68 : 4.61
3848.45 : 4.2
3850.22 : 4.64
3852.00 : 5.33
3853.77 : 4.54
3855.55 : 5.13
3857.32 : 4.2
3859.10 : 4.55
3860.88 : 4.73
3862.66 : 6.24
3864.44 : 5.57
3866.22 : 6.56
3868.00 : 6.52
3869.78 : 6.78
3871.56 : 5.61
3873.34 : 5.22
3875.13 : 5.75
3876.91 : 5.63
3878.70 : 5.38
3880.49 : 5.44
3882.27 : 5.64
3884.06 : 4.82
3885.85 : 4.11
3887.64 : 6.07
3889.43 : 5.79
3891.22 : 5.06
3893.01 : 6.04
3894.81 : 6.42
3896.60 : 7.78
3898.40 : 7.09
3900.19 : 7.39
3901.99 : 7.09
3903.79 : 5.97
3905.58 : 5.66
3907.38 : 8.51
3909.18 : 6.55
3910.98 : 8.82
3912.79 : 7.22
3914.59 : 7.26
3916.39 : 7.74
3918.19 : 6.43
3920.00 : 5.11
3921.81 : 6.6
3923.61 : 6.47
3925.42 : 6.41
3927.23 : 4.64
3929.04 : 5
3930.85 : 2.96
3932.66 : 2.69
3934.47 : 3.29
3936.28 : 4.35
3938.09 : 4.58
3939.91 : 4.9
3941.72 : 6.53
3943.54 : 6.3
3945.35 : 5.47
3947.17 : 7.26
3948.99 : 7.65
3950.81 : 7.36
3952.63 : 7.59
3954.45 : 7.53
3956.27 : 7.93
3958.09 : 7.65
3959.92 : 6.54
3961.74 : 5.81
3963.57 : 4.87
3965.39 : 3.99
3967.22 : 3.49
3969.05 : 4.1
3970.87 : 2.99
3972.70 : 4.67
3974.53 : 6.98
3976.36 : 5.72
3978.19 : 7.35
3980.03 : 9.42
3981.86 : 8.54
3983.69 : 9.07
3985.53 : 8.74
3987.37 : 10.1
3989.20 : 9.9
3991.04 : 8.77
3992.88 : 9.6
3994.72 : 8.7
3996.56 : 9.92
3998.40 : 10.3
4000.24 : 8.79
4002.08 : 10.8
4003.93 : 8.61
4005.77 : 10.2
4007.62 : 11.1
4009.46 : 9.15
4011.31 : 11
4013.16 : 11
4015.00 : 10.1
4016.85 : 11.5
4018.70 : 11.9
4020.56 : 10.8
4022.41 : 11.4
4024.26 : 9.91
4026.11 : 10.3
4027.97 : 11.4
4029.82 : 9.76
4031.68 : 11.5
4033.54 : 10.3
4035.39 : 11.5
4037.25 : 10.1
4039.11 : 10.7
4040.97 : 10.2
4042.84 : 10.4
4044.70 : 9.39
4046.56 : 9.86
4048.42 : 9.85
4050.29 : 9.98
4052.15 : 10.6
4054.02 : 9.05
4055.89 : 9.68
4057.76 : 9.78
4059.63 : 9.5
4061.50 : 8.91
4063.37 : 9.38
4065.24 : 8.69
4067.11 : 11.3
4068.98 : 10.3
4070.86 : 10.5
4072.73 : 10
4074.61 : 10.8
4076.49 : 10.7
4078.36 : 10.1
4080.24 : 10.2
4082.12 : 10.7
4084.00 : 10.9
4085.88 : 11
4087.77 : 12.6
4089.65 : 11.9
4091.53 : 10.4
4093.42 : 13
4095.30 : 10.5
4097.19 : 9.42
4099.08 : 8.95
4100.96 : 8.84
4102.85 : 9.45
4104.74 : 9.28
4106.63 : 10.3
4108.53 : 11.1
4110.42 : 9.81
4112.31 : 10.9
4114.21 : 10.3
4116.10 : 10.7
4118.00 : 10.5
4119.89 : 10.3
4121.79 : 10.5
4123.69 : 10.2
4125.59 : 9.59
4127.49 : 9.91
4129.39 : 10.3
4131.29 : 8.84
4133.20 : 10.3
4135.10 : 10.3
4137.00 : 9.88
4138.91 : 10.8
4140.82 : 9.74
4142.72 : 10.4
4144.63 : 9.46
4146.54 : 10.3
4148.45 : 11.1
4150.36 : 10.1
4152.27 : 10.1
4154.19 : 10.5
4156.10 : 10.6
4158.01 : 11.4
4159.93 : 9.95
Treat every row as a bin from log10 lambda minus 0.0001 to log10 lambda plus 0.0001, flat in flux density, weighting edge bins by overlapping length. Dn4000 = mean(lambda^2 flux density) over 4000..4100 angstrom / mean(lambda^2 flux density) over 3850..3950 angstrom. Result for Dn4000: 1.92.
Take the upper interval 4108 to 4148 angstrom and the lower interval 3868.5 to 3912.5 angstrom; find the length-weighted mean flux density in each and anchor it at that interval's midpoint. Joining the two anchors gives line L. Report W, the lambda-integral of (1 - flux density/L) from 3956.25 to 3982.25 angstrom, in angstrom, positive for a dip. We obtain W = 5.7 angstrom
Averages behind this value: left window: 6.21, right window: 10.2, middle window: 5.89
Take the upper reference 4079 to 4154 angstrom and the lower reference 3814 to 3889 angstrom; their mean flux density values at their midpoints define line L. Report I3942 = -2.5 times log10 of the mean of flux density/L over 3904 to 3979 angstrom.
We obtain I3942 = 0.13 mag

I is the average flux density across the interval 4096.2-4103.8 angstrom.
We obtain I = 9.17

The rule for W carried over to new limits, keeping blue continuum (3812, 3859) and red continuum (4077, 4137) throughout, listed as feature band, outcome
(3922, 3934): 3.2 angstrom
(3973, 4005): -4.0 angstrom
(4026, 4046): -3.8 angstrom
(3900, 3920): -2.9 angstrom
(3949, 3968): 2.1 angstrom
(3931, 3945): 4.5 angstrom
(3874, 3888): 0.5 angstrom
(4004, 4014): -2.5 angstrom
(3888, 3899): -1.0 angstrom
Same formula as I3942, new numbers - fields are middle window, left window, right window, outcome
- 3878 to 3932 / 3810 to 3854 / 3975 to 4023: 0.10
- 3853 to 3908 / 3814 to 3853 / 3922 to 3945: -0.24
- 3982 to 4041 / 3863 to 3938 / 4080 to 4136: -0.22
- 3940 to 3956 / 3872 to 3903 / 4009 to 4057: 0.14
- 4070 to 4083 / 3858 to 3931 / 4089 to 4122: -0.07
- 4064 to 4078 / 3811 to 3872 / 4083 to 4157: -0.10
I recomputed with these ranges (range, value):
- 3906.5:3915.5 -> 7.67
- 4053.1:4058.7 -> 9.5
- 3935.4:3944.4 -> 5.33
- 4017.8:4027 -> 10.9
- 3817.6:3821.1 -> 3.69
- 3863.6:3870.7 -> 6.36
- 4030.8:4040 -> 10.8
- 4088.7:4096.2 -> 11.5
